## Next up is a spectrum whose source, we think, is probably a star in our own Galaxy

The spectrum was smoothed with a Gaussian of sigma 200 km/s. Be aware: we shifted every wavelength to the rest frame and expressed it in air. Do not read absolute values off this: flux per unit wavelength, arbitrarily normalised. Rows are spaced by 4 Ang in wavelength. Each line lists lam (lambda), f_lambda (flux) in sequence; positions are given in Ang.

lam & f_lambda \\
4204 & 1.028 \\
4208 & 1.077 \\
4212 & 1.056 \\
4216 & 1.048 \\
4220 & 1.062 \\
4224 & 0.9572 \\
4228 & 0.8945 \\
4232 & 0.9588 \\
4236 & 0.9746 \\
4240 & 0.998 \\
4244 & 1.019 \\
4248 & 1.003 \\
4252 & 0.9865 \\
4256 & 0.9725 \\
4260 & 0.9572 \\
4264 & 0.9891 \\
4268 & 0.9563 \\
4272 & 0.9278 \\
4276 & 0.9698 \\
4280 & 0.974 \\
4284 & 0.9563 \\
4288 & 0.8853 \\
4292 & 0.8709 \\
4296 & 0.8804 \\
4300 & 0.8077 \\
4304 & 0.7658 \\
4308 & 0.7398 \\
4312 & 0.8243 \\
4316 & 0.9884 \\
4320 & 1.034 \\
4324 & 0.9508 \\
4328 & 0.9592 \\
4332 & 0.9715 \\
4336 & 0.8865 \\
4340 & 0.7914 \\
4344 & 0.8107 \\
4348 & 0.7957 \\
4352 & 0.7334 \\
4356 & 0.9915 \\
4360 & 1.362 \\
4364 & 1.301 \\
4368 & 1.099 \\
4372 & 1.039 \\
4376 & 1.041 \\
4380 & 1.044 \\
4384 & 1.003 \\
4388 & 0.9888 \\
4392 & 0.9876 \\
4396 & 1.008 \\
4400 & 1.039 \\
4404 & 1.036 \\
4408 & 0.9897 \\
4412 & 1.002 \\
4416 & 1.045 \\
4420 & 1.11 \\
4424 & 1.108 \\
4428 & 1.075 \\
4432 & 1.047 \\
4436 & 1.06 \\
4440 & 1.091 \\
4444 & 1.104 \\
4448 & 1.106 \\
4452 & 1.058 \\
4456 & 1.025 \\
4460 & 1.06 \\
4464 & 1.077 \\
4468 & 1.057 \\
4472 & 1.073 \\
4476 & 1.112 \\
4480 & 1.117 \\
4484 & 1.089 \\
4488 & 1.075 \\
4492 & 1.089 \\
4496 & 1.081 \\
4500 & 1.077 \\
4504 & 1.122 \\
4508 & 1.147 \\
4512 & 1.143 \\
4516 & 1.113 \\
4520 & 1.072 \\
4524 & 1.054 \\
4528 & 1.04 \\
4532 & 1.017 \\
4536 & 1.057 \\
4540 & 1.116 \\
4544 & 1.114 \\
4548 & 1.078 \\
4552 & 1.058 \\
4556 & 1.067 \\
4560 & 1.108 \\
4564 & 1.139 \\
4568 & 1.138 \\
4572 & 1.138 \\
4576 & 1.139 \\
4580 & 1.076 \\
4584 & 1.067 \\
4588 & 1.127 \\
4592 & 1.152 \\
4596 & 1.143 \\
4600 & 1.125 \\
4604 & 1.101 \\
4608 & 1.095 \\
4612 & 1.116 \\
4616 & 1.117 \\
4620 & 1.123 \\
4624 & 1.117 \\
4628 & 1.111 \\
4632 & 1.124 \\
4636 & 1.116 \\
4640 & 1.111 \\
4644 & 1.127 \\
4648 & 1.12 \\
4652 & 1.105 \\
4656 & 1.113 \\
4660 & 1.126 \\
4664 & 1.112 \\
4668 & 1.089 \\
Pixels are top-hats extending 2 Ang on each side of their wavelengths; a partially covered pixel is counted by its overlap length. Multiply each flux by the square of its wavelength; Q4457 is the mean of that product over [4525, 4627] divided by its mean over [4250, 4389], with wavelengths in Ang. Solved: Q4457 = 1.30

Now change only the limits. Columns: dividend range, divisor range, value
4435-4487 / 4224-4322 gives 1.26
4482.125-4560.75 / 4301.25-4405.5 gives 1.21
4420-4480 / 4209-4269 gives 1.20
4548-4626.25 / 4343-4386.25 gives 1.20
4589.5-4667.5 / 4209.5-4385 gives 1.35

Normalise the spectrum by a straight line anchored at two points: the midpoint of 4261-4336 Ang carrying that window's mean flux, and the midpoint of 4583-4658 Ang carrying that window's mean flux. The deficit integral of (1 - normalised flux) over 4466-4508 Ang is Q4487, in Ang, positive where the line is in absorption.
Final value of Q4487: -2.4 Ang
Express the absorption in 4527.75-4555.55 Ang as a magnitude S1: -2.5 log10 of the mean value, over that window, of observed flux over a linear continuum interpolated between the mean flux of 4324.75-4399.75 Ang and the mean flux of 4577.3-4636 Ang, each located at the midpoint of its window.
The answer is 0.01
